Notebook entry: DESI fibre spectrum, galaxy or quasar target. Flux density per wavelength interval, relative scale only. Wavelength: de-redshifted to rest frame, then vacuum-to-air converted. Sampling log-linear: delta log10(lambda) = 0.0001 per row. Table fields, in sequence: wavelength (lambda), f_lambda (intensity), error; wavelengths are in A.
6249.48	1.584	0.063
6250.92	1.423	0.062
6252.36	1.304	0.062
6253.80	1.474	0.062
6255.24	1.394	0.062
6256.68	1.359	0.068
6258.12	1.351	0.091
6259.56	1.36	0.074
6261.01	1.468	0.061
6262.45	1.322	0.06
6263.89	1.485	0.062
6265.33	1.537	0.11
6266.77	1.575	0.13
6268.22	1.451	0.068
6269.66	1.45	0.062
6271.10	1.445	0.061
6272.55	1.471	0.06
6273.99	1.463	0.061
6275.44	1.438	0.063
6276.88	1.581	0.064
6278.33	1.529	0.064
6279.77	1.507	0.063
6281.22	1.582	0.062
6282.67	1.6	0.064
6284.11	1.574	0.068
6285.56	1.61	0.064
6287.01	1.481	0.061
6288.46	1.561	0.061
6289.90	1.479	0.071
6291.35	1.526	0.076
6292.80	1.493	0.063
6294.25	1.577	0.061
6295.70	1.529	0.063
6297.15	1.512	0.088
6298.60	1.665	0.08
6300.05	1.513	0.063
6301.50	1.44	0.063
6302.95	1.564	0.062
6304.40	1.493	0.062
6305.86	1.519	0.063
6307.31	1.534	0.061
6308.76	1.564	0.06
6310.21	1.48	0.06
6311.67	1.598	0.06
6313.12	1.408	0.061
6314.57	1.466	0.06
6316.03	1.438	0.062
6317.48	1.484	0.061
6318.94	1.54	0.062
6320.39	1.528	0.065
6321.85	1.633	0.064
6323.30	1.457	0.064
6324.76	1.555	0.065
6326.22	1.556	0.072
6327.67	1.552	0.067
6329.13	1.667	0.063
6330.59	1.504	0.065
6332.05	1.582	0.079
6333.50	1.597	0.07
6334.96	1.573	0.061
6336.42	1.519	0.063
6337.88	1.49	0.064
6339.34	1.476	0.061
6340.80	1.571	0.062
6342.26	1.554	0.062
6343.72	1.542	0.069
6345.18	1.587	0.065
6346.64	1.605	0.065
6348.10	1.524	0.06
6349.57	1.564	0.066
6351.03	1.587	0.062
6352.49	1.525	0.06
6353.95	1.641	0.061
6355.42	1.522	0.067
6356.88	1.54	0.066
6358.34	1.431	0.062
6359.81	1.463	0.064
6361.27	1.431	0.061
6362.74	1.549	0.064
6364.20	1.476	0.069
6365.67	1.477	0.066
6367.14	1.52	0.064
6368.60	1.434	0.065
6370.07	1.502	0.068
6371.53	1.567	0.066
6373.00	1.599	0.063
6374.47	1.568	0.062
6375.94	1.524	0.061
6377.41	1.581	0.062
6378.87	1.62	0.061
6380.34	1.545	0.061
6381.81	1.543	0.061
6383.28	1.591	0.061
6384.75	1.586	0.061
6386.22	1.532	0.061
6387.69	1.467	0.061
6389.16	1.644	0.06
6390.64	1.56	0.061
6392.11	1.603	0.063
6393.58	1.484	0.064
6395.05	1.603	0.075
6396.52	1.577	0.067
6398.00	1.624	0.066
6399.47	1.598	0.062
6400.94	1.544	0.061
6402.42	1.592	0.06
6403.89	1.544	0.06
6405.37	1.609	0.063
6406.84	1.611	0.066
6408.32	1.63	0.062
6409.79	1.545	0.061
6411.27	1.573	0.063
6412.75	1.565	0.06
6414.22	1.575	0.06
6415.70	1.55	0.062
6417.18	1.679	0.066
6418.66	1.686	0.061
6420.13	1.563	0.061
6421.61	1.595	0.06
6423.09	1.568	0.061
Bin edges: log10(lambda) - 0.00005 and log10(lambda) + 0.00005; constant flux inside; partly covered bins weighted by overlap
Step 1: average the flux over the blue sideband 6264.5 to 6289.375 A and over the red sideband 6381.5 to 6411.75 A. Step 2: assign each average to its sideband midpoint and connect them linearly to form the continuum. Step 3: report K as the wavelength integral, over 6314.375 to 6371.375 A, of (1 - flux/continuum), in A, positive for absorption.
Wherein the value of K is 0.72 A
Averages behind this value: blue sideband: 1.52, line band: 1.53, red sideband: 1.57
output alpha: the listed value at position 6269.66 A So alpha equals 1.45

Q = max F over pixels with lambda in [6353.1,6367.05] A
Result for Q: 1.641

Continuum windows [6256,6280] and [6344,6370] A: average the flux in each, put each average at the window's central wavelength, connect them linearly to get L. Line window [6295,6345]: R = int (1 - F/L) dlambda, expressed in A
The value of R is -1.3 A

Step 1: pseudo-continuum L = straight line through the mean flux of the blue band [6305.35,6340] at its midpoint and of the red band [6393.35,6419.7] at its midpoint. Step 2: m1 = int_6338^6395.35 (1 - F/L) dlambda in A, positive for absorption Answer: 0.8 A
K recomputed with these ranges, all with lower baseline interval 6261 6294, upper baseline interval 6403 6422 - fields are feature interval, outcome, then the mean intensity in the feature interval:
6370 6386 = 0.0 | 1.57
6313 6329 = 0.2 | 1.52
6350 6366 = 0.5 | 1.52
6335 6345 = 0.1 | 1.53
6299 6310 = 0.0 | 1.52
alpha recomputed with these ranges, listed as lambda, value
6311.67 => 1.598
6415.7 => 1.55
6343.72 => 1.542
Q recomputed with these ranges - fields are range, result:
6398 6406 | 1.624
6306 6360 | 1.667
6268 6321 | 1.665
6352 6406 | 1.644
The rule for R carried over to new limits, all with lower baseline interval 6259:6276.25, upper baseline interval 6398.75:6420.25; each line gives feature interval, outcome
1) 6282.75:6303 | -0.79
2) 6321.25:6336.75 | -0.49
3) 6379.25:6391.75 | 0.06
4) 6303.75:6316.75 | -0.02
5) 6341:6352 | -0.24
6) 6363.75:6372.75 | 0.29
